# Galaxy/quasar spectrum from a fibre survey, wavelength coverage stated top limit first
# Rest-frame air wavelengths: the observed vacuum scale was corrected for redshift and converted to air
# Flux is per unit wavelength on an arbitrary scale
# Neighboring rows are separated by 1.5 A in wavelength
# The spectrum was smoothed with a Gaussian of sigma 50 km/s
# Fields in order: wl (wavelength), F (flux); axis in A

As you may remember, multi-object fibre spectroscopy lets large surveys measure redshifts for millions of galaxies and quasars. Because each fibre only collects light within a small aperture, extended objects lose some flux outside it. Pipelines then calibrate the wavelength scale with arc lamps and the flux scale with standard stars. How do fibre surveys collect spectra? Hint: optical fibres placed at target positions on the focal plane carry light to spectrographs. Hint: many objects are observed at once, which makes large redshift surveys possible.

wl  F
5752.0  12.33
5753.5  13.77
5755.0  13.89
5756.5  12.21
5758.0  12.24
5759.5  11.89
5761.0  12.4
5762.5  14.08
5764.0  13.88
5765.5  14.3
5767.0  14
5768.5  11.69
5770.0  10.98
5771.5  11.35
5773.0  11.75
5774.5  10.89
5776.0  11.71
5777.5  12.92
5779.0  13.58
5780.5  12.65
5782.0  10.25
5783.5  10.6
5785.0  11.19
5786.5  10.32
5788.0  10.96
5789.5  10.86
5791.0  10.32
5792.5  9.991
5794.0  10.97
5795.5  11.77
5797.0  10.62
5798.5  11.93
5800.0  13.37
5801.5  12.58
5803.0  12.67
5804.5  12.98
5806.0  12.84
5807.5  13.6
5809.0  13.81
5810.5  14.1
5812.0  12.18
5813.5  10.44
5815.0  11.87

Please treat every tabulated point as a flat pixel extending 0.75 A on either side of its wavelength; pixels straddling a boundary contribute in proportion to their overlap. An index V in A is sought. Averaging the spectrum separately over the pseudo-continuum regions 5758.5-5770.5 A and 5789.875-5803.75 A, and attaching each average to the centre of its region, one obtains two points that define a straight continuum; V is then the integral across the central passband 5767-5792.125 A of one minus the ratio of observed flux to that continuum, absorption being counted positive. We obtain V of 1.8 A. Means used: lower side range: 12.9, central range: 11.4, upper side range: 11.6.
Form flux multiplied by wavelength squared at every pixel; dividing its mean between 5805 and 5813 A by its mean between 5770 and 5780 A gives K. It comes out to 1.12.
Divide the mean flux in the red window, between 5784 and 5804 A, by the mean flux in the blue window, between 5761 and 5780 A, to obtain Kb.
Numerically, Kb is 0.9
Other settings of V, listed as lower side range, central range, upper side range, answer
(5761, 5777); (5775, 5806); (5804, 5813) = 2.94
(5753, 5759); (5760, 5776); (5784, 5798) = -0.34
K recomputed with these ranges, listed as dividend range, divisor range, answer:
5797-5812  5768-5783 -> 1.11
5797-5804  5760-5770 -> 0.96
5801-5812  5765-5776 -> 1.11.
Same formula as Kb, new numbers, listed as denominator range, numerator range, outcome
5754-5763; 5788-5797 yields 0.84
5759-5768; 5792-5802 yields 0.87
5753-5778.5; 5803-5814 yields 1.02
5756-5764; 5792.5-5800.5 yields 0.91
